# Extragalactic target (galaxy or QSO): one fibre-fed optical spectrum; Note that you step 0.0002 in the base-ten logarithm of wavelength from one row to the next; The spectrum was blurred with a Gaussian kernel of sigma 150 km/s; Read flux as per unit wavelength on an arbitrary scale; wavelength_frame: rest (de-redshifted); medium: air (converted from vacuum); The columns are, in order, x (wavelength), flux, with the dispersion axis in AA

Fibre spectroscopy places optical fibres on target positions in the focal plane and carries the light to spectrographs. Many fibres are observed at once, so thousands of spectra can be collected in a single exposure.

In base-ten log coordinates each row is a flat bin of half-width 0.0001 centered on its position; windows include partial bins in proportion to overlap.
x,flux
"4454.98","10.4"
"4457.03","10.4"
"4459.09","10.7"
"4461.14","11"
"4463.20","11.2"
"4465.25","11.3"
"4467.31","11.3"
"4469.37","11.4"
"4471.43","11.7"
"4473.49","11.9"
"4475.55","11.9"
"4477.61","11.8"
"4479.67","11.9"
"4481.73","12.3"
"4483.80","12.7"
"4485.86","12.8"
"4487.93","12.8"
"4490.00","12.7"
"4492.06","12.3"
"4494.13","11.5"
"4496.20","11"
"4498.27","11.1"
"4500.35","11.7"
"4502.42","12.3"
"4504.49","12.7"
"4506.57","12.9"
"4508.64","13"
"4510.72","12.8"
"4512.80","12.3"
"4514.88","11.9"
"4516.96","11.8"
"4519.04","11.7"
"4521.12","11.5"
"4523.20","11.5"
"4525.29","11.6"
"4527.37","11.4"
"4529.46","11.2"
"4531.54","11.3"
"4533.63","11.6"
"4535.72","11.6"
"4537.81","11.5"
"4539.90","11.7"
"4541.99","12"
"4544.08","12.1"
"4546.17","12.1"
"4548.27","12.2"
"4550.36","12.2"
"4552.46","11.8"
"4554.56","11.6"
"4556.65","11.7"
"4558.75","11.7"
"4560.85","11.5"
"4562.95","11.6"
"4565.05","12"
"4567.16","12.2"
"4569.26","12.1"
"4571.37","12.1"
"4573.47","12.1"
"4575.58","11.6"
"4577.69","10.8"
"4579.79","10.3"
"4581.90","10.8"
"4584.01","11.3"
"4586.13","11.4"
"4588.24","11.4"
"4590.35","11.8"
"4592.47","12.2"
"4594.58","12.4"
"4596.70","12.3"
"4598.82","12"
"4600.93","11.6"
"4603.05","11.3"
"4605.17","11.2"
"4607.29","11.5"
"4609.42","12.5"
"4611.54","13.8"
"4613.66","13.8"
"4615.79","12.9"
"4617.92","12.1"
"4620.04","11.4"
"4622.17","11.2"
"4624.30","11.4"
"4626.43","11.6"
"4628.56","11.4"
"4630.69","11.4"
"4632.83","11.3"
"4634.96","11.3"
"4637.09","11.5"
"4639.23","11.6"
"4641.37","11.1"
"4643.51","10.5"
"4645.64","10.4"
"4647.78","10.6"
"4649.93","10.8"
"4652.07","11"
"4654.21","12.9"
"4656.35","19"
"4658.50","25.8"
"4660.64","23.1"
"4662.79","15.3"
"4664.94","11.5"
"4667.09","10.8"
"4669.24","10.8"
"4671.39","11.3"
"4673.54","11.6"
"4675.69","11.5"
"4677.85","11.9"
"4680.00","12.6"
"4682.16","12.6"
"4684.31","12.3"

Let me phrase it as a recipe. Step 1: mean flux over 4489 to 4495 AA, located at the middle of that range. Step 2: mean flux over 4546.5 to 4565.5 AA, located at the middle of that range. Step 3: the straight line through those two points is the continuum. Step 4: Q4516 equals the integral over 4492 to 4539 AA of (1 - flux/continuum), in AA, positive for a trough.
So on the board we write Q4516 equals 0.9 AA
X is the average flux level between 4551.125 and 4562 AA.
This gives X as 11.7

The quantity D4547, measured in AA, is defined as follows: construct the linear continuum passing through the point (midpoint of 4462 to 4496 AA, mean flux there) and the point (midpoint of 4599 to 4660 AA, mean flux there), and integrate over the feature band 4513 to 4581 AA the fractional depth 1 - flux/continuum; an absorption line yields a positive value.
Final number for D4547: 2.7 AA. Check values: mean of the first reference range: 11.9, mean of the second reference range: 12.5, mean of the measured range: 11.7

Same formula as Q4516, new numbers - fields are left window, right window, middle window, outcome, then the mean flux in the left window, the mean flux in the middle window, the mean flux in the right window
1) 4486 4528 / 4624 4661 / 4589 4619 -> 1.2 AA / 12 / 12.2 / 13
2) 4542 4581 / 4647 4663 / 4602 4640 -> 7.1 AA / 11.8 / 11.8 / 16.2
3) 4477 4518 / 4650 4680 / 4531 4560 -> 2.2 AA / 12.2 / 11.8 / 14.2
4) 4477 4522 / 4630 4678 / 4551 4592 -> 3.1 AA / 12.2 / 11.6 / 12.9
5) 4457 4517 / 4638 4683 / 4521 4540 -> 1.2 AA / 11.9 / 11.5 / 13.2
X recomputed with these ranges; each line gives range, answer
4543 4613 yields 11.8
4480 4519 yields 12.2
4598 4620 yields 12.2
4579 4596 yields 11.5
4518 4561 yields 11.7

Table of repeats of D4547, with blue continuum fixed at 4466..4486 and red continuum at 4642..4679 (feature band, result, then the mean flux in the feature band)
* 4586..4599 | 0.9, 12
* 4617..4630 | 1.6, 11.5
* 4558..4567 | 0.6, 11.7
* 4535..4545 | 0.5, 11.8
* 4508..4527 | 0.5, 12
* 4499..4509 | -0.2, 12.4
